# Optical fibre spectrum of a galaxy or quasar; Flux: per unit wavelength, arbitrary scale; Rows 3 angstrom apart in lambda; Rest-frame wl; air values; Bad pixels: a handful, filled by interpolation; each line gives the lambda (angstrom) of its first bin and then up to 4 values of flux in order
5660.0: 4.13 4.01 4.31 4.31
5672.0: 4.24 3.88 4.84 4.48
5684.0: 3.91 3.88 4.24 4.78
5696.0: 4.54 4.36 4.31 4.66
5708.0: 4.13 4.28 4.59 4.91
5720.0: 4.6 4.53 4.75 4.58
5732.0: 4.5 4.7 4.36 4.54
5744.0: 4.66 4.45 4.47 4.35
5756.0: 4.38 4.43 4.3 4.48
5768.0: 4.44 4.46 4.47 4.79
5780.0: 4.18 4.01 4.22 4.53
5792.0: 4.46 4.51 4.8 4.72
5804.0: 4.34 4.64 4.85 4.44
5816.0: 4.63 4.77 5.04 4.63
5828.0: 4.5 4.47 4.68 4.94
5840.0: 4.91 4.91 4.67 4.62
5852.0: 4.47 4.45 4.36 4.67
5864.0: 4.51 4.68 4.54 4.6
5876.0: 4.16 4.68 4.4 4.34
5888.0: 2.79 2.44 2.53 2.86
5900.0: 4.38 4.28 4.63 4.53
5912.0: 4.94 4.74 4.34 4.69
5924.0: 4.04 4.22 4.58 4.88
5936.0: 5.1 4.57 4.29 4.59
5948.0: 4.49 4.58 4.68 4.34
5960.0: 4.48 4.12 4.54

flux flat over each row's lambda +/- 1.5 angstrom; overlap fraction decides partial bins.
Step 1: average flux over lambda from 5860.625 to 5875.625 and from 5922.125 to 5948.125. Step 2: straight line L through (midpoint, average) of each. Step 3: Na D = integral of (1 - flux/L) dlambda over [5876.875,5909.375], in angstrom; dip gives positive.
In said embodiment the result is 5.5 angstrom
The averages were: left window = 4.56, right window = 4.53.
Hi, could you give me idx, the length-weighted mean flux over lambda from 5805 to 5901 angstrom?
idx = 4.36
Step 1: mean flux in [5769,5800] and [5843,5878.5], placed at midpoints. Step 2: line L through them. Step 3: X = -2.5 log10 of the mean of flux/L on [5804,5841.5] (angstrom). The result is -0.05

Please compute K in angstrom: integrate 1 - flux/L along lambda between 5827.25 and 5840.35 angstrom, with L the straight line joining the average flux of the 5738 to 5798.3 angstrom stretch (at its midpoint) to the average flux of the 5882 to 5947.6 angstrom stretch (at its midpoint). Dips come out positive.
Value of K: -1.1 angstrom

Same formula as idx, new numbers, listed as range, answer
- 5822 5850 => 4.72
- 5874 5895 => 3.67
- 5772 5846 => 4.6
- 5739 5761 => 4.46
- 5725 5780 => 4.5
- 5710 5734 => 4.6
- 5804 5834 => 4.65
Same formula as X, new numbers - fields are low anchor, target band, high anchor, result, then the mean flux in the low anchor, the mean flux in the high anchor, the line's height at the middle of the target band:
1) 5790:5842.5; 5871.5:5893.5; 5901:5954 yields 0.19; 4.67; 4.56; 4.6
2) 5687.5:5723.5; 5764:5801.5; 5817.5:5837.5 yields 0.04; 4.48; 4.71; 4.62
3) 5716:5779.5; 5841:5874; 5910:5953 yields -0.01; 4.52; 4.58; 4.55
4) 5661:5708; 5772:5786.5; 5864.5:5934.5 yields -0.02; 4.31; 4.19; 4.26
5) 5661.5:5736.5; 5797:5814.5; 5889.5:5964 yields -0.07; 4.41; 4.29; 4.36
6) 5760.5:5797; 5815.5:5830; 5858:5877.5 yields -0.06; 4.41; 4.51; 4.46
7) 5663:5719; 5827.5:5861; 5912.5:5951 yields -0.04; 4.36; 4.56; 4.49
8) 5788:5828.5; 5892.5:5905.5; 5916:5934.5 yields 0.24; 4.64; 4.47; 4.5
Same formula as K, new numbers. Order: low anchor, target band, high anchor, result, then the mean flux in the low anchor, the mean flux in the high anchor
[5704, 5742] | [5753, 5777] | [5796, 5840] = 0.9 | 4.55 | 4.68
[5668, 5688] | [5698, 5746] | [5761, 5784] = -2.5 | 4.23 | 4.4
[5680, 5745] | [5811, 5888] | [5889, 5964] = -3.9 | 4.47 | 4.28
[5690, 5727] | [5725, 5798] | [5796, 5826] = 2.2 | 4.52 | 4.68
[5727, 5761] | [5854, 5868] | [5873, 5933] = -1.1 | 4.49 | 4.12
